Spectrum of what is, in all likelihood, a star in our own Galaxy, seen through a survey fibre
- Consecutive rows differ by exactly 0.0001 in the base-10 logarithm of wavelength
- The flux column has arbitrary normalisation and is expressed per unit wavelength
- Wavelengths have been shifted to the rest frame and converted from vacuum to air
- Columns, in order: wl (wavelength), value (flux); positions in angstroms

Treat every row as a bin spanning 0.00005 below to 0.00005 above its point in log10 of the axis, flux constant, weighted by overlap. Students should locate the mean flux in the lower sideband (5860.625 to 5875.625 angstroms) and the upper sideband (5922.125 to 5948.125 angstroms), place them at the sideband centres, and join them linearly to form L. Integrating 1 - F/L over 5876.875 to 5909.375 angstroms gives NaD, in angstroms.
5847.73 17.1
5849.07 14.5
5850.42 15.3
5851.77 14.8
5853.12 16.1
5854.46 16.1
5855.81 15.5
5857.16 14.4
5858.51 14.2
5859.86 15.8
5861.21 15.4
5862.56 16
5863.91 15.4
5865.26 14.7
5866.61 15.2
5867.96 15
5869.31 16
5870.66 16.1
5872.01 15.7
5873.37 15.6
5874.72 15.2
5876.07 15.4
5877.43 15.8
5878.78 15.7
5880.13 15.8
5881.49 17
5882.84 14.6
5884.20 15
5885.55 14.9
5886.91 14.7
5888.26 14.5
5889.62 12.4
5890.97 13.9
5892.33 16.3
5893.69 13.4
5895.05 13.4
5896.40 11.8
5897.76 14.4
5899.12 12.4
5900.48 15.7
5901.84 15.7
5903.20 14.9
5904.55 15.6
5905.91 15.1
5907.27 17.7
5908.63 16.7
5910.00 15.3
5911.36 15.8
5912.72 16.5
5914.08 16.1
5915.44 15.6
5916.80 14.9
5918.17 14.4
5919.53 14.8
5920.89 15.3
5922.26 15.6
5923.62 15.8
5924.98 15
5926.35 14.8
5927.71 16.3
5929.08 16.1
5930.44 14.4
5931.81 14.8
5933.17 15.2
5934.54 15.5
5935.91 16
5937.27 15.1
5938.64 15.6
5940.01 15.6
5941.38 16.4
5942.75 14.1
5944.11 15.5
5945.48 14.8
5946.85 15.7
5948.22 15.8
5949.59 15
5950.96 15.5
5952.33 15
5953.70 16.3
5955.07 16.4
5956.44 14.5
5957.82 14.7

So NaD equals 1.2 angstroms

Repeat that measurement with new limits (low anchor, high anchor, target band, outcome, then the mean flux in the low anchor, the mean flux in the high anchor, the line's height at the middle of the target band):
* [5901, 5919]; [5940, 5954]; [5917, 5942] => 0.29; 15.7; 15.4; 15.5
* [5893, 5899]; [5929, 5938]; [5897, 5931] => -2.97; 13.2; 15.3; 14.2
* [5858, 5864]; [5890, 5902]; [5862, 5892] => -0.95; 15.4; 14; 14.8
